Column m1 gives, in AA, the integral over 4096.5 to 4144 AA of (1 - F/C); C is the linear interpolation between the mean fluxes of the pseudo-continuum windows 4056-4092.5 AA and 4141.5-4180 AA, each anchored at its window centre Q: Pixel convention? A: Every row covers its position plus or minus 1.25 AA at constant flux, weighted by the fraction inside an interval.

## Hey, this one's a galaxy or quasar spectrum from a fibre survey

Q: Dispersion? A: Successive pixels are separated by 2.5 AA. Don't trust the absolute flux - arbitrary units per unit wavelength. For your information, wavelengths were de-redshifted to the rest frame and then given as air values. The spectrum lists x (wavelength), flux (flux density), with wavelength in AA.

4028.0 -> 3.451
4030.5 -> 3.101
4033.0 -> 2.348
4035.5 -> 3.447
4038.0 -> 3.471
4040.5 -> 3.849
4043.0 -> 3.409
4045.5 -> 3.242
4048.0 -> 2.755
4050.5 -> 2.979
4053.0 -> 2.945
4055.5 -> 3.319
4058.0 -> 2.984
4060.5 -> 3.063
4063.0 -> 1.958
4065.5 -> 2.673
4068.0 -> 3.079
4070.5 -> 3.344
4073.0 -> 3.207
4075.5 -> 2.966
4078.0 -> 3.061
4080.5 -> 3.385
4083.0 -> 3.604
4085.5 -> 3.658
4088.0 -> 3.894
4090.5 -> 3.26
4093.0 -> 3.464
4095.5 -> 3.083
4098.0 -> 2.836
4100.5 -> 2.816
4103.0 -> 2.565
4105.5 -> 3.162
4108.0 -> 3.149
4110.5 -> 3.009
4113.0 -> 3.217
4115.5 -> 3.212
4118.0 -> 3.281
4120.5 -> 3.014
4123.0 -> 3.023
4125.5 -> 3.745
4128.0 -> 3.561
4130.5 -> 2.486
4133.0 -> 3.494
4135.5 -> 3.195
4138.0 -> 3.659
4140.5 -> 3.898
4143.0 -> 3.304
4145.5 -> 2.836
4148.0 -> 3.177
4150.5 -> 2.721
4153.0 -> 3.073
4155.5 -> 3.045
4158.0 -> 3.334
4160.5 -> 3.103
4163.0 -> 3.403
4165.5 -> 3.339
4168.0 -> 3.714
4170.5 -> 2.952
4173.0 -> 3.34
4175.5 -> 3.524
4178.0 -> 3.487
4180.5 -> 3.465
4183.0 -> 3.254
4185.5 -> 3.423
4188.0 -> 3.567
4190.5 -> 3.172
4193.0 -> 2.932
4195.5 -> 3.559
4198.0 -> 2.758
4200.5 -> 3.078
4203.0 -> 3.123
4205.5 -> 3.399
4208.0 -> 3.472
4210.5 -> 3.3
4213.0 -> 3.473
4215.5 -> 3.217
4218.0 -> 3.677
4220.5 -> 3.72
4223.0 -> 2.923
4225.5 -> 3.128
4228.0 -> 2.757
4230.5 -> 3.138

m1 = 0.16 AA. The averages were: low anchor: 3.16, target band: 3.19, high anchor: 3.23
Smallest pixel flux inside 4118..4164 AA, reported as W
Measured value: 2.486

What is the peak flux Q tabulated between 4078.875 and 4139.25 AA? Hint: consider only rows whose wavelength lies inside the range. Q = 3.894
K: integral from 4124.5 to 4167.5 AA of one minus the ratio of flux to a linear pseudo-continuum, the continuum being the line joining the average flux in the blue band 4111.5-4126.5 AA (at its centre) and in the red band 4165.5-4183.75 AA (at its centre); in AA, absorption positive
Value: 0.63 AA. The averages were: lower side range 3.24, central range 3.26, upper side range 3.39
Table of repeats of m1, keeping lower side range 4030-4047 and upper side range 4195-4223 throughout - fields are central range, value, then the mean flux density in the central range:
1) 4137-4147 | -0.3 AA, 3.41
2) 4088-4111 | 1.4 AA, 3.09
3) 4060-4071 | 1.7 AA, 2.77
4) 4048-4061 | 1.0 AA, 3.03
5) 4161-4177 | -0.3 AA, 3.37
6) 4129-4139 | 0.3 AA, 3.21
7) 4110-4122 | 0.5 AA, 3.15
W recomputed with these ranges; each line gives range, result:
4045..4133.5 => 1.958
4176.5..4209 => 2.758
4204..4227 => 2.923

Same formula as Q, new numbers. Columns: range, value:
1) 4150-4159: 3.334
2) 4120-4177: 3.898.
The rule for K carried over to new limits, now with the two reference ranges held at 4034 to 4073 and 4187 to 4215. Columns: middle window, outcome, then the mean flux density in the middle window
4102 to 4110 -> 0.5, 2.98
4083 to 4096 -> -1.5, 3.51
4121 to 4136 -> -0.3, 3.24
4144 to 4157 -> 0.9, 2.98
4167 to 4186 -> -1.0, 3.39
